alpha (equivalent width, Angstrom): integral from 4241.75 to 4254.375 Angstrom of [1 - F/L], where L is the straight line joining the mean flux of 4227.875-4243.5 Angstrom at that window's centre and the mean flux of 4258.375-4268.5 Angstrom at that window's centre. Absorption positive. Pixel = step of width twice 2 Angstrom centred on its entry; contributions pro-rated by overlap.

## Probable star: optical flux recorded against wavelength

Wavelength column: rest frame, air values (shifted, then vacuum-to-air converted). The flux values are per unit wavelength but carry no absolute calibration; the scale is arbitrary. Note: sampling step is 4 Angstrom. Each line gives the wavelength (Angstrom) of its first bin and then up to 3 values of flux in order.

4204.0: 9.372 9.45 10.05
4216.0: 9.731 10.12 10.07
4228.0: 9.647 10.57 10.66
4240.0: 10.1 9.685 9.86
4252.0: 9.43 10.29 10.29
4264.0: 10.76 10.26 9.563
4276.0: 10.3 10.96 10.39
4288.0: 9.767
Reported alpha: 0.8 Angstrom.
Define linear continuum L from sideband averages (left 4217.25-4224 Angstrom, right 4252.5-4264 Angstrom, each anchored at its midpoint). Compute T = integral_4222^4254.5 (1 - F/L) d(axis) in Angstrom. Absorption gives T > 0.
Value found 0.5 Angstrom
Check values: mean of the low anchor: 10.1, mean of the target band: 10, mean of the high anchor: 10.3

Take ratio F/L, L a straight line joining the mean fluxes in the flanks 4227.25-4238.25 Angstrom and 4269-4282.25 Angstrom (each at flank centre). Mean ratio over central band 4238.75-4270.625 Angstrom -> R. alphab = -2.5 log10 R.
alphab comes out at 0.03 mag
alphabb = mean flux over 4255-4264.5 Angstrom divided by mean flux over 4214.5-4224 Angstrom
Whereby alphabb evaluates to 1.0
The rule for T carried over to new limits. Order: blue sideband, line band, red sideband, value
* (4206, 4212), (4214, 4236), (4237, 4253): -0.8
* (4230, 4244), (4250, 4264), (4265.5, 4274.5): 0.0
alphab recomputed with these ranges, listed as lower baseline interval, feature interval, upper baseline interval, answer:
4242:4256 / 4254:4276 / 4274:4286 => -0.01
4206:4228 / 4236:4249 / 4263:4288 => 0.01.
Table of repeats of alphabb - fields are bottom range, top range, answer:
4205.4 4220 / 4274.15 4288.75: 1.06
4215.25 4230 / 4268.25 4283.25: 1.04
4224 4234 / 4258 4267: 1.04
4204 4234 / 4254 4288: 1.04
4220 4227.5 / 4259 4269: 1.05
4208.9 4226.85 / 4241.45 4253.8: 0.97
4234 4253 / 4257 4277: 1.03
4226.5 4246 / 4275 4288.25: 1.03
